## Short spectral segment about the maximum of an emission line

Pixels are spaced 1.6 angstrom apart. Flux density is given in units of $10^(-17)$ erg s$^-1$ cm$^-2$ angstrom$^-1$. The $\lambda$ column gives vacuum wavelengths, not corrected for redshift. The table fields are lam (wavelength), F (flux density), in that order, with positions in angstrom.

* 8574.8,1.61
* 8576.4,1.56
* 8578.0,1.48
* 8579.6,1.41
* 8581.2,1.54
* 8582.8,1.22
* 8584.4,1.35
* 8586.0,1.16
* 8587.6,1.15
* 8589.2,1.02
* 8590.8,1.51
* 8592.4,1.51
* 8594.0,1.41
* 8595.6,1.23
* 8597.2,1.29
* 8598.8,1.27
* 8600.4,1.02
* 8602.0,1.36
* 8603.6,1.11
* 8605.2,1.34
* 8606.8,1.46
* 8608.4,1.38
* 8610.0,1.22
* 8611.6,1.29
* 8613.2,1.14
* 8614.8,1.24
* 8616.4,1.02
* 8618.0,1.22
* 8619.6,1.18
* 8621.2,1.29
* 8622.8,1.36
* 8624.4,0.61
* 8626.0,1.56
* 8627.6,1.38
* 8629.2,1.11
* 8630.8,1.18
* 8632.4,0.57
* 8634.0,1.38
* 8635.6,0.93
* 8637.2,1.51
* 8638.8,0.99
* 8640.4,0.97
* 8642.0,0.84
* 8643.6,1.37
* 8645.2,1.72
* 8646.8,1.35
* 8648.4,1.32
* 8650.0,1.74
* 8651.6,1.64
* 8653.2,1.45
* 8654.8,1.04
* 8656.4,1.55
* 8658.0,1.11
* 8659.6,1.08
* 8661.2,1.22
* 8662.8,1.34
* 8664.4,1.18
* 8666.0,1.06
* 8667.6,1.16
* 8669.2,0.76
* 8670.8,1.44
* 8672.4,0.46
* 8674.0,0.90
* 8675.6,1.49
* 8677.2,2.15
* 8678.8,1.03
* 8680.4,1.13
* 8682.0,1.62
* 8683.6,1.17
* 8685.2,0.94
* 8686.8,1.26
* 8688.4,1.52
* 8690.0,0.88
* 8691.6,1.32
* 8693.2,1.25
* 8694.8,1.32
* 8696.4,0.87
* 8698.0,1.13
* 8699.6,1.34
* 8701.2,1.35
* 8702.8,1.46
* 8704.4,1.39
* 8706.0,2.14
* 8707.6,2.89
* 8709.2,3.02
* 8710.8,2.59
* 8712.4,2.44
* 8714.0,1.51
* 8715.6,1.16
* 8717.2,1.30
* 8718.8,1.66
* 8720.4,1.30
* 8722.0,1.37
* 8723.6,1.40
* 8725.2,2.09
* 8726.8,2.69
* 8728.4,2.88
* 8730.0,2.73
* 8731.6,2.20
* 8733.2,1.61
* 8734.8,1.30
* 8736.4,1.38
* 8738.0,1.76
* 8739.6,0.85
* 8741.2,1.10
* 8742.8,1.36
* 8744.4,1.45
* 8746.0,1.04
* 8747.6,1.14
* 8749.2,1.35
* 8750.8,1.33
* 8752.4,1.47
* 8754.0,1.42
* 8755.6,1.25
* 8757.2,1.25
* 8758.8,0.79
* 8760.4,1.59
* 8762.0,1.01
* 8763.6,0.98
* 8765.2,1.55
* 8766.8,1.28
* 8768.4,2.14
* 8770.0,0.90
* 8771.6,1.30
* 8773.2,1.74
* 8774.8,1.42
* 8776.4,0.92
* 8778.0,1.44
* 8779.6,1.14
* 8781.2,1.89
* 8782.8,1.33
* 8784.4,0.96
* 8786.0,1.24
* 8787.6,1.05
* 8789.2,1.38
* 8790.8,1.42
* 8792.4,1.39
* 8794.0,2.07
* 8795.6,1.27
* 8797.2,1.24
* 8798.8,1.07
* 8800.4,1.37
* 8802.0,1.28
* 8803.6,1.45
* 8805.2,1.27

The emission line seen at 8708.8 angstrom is [S II]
